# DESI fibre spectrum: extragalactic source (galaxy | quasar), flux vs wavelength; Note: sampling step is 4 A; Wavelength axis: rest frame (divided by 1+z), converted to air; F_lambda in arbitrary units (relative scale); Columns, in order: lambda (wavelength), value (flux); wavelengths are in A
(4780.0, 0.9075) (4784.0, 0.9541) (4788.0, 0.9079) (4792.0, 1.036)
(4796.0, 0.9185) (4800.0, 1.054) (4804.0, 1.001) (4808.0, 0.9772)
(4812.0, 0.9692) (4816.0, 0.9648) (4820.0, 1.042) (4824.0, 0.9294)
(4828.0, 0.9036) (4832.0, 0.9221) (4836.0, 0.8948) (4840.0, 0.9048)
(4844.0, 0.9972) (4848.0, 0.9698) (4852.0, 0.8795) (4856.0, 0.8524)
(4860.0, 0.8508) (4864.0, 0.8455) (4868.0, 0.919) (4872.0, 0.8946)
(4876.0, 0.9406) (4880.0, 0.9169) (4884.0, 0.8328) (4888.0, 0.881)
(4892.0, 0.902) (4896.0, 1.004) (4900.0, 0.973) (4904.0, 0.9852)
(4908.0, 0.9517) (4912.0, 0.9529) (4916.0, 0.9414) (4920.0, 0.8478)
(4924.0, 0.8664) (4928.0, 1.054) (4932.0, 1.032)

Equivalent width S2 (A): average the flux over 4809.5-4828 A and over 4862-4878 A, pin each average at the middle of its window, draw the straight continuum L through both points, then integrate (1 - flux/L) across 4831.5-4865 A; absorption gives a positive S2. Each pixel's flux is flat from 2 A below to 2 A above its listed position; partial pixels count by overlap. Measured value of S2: 1.0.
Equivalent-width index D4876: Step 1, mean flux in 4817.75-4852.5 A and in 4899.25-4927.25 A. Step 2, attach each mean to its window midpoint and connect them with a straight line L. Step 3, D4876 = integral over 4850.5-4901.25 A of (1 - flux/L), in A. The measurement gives 2.12 A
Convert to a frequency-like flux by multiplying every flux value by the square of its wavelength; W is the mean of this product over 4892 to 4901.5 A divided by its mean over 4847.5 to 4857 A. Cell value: 1.11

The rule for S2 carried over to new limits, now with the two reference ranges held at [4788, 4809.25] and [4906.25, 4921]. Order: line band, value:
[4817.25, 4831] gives 0.3 A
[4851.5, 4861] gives 1.0 A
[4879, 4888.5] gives 0.7 A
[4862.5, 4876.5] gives 0.8 A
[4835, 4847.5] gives 0.3 A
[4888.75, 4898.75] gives -0.1 A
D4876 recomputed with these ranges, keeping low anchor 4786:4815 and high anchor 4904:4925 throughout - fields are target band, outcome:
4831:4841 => 0.6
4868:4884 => 0.6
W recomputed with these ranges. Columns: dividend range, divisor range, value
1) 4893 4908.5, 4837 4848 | 1.05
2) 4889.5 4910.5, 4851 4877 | 1.11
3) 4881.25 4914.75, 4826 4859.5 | 1.05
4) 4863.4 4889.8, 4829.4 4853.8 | 0.98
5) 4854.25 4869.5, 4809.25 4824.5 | 0.90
